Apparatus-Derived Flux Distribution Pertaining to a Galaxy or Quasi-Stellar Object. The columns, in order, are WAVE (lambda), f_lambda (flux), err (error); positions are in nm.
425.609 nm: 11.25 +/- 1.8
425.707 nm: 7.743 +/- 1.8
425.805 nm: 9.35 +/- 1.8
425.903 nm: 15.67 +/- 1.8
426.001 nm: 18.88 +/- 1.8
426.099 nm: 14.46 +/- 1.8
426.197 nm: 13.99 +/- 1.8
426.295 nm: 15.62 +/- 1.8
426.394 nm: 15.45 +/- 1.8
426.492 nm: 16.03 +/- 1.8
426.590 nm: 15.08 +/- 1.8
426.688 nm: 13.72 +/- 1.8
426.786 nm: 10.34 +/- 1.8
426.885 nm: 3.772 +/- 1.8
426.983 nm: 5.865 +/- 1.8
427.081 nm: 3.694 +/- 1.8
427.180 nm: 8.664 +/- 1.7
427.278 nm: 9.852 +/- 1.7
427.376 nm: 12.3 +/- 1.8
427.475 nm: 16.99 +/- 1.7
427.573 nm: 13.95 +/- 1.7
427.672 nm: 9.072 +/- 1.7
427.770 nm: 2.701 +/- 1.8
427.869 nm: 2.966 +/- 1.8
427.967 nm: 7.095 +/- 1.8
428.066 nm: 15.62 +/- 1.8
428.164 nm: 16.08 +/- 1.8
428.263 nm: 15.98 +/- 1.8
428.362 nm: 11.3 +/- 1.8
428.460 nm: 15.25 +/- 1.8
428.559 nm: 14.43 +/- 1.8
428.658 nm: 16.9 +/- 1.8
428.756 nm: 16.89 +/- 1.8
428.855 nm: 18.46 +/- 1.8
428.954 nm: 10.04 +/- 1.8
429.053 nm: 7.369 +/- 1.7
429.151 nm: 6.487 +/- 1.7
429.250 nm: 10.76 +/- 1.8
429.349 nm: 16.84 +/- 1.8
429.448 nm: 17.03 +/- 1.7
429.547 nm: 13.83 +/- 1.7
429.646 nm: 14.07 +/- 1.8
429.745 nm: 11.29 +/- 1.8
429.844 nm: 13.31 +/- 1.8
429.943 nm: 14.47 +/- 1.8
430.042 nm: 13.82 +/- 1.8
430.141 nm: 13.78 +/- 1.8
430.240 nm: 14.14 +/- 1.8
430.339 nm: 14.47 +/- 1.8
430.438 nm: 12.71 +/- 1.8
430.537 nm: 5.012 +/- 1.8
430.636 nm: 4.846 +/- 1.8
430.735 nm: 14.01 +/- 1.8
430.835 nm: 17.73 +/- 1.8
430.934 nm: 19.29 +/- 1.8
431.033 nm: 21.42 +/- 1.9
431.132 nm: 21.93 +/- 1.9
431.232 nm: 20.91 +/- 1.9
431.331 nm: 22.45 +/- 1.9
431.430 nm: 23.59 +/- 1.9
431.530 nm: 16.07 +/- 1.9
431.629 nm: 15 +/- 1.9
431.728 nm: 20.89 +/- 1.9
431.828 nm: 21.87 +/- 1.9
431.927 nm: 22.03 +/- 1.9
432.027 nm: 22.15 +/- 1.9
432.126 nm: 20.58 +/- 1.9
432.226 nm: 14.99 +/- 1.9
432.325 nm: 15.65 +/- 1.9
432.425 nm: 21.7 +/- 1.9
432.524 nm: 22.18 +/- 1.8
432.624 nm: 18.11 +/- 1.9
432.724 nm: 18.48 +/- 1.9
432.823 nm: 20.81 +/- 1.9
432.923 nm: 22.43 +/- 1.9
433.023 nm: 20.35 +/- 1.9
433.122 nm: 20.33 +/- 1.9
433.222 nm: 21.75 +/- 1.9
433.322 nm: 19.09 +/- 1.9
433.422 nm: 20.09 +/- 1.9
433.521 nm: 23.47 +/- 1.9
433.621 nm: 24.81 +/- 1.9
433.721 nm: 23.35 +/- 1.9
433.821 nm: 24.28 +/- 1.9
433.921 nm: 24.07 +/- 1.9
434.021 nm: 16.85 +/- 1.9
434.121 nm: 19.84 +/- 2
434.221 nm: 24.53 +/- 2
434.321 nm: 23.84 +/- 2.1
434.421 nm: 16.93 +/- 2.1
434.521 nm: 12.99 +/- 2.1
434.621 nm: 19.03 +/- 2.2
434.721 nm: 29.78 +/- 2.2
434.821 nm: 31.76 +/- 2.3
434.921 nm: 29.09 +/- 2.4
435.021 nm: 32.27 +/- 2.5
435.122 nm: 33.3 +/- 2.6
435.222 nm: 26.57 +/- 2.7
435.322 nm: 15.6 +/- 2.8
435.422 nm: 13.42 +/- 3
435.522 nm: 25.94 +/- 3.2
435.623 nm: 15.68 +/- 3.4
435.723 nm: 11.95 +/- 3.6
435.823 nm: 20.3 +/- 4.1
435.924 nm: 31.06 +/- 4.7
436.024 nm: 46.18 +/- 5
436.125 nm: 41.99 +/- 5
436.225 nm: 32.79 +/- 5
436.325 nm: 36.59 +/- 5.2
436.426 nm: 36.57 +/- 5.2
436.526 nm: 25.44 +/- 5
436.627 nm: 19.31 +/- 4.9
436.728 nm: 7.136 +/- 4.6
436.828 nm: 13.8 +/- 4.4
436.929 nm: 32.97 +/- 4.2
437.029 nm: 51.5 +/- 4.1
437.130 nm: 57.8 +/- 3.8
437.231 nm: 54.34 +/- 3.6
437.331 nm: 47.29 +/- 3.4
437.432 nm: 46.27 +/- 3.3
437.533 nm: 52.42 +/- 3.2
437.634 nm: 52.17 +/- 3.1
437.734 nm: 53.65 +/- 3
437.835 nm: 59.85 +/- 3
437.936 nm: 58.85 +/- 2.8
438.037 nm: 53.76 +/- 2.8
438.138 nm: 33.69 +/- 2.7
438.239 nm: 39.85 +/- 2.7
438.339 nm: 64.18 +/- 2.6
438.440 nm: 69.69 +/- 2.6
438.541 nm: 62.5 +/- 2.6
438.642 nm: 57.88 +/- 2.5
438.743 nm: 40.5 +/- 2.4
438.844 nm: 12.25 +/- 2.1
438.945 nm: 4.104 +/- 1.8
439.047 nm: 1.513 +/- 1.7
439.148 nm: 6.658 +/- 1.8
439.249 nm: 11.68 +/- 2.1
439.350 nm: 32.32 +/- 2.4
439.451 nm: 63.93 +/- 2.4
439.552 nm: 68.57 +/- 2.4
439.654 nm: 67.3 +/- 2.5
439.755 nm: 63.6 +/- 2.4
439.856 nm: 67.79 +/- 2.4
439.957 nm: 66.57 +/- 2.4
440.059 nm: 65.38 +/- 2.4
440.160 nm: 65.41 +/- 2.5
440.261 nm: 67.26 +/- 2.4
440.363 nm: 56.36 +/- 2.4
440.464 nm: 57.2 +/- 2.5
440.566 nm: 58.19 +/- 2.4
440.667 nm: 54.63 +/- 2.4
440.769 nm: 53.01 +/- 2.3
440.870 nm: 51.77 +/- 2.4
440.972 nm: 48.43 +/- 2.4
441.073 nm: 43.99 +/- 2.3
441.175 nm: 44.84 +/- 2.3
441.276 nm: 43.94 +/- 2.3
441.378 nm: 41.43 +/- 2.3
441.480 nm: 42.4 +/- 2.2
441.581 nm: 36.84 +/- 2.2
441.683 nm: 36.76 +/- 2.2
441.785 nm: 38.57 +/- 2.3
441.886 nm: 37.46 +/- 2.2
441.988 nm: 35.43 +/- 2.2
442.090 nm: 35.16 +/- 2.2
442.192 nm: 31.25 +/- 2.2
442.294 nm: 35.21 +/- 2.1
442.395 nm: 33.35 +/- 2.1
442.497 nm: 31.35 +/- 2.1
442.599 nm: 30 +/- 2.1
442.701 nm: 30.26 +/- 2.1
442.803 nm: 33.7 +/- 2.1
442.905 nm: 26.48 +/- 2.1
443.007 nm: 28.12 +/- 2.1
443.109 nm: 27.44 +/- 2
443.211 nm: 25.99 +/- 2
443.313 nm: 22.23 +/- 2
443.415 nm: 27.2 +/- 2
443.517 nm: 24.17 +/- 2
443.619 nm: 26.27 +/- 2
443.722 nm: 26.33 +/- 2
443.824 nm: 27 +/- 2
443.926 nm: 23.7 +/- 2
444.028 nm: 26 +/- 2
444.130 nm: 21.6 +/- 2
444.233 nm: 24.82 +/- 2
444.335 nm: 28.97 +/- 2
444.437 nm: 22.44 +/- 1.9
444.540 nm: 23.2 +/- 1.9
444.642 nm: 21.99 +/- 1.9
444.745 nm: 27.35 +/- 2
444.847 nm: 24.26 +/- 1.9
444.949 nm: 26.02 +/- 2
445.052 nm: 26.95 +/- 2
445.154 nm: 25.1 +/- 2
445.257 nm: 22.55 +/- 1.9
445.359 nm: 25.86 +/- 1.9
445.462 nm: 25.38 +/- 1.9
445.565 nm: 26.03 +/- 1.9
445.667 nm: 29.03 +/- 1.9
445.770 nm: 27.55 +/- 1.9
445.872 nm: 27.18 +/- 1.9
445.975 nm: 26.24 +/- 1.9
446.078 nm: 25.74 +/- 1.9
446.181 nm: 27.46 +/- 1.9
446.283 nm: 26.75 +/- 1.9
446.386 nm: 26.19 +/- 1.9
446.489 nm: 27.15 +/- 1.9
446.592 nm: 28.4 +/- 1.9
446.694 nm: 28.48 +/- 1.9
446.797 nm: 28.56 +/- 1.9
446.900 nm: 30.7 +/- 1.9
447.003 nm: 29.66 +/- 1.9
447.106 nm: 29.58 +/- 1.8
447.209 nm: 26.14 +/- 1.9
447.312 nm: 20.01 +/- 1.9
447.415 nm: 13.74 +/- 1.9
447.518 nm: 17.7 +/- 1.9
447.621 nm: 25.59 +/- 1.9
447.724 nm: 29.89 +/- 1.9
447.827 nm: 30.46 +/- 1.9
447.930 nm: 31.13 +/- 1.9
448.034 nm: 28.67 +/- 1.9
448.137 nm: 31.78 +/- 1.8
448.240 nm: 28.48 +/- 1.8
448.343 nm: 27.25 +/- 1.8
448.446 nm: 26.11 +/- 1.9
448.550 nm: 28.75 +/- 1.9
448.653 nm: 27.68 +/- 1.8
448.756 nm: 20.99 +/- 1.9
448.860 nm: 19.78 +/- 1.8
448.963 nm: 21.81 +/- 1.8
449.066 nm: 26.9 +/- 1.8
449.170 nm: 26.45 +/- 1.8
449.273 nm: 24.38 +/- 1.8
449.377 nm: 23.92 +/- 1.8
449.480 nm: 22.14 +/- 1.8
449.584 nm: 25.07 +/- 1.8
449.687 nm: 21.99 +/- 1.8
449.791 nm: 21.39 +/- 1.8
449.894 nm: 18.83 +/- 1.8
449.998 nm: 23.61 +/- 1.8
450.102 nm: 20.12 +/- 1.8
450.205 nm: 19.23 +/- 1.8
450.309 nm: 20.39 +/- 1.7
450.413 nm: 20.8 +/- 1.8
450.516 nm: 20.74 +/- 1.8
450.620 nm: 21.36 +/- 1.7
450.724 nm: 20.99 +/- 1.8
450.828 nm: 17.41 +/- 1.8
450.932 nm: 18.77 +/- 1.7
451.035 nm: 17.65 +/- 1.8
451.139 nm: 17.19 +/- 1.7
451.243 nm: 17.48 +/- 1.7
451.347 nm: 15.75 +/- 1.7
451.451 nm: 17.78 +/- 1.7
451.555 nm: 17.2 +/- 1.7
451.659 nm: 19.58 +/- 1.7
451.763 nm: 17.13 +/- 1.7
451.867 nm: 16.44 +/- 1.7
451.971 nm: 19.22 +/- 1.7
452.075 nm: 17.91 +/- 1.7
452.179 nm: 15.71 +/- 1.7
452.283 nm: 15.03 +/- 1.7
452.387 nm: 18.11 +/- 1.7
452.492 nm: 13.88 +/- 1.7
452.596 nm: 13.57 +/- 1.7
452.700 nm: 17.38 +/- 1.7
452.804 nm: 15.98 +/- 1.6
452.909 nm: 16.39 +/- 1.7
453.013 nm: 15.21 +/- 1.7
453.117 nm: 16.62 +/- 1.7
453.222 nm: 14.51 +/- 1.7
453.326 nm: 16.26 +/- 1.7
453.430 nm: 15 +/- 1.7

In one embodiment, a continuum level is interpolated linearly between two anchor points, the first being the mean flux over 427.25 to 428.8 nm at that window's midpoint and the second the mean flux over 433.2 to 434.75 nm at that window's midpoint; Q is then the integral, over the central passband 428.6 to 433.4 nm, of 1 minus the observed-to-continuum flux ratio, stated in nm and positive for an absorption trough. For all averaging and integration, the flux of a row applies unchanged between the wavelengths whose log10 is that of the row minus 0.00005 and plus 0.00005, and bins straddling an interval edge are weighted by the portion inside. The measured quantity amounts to 0.07 nm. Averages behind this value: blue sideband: 12.4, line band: 16.7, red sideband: 21.4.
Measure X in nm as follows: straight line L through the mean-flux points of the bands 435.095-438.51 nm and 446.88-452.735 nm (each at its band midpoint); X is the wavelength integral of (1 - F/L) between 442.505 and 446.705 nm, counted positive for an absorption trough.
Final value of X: 0.28 nm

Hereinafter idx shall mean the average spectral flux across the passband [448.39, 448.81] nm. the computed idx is 25.8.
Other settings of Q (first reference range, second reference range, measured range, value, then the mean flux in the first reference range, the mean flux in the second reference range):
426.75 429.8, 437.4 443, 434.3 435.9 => 0.418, 11.5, 44.9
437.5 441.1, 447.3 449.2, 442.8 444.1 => 0.417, 49.7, 25.5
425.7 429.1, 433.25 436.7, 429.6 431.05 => 0.305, 12.1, 24.8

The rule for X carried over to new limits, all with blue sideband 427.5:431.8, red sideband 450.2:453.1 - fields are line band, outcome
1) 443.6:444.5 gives -0.48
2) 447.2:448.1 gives -0.42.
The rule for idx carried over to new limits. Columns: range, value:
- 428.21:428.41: 13.6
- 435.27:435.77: 16.6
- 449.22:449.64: 23.9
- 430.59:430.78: 9.41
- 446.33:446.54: 26.6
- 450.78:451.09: 18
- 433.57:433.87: 24.1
